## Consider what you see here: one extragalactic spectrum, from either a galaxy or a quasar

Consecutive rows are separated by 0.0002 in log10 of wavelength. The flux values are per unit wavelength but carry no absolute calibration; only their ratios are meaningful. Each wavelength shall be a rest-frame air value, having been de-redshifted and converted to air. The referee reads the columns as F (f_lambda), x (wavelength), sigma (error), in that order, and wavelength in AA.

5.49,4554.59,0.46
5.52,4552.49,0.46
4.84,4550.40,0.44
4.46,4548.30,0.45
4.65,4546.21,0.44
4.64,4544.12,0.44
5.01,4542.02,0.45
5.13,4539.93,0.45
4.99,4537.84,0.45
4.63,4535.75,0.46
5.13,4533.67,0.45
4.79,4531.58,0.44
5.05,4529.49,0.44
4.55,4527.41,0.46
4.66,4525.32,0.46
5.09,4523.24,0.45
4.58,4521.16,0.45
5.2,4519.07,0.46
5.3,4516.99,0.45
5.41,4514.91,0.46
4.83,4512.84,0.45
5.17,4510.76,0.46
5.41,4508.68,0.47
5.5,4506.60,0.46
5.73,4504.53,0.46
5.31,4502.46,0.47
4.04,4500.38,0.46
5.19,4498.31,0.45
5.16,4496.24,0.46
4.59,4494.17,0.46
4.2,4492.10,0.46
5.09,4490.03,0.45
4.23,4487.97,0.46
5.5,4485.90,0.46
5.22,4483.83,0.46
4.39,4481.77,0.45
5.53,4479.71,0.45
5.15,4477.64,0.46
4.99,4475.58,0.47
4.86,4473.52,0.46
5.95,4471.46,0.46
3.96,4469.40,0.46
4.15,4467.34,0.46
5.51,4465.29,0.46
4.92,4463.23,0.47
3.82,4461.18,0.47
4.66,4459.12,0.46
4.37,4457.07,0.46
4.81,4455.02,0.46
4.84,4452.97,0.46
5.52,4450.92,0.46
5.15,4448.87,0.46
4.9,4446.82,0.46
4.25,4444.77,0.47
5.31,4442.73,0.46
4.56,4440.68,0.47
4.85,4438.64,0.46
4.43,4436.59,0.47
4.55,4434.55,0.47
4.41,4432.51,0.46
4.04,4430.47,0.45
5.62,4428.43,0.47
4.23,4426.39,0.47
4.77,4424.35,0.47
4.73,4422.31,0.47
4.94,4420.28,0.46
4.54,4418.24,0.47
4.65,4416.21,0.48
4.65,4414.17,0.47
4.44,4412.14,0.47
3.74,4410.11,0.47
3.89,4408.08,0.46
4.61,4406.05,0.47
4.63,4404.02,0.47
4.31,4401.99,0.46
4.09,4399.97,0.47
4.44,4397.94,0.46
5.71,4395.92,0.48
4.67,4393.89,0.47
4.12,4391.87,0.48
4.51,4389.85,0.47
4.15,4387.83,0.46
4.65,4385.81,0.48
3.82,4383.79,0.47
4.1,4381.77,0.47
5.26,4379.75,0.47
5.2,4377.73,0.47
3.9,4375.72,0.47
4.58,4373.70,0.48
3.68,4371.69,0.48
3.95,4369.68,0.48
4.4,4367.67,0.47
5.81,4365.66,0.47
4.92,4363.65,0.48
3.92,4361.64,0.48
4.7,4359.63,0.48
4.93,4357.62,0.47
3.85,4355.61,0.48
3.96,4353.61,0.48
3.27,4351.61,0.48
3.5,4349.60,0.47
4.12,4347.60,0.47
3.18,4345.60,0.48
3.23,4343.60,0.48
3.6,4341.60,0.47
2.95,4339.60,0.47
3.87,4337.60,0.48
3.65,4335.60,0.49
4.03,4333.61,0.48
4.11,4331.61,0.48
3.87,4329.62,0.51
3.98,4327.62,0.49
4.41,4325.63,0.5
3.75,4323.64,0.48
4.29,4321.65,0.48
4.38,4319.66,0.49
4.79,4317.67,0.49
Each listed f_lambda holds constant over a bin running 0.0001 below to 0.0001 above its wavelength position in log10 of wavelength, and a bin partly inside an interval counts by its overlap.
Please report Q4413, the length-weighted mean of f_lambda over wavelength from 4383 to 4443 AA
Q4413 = 4.53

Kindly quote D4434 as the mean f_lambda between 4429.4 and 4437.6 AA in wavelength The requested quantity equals 4.37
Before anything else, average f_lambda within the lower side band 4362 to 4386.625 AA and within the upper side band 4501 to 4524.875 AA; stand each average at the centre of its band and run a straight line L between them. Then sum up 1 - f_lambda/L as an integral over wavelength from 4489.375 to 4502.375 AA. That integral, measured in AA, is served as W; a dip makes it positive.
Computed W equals 0.9 AA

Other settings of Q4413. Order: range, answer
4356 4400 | 4.52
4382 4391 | 4.26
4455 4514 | 4.91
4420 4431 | 4.74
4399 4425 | 4.46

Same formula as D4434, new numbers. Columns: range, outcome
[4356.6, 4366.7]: 4.85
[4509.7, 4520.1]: 5.18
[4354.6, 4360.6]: 4.49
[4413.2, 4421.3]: 4.69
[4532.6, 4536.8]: 4.89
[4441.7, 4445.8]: 4.78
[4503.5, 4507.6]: 5.62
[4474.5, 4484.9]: 5.06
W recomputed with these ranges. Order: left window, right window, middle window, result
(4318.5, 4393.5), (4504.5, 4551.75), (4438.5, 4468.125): -1.1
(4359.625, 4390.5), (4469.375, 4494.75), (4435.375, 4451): -0.2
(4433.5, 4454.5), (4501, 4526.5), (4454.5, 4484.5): 0.8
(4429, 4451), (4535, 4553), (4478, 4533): -2.2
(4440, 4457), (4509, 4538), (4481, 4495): 0.5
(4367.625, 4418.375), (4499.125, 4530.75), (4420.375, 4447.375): -0.3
